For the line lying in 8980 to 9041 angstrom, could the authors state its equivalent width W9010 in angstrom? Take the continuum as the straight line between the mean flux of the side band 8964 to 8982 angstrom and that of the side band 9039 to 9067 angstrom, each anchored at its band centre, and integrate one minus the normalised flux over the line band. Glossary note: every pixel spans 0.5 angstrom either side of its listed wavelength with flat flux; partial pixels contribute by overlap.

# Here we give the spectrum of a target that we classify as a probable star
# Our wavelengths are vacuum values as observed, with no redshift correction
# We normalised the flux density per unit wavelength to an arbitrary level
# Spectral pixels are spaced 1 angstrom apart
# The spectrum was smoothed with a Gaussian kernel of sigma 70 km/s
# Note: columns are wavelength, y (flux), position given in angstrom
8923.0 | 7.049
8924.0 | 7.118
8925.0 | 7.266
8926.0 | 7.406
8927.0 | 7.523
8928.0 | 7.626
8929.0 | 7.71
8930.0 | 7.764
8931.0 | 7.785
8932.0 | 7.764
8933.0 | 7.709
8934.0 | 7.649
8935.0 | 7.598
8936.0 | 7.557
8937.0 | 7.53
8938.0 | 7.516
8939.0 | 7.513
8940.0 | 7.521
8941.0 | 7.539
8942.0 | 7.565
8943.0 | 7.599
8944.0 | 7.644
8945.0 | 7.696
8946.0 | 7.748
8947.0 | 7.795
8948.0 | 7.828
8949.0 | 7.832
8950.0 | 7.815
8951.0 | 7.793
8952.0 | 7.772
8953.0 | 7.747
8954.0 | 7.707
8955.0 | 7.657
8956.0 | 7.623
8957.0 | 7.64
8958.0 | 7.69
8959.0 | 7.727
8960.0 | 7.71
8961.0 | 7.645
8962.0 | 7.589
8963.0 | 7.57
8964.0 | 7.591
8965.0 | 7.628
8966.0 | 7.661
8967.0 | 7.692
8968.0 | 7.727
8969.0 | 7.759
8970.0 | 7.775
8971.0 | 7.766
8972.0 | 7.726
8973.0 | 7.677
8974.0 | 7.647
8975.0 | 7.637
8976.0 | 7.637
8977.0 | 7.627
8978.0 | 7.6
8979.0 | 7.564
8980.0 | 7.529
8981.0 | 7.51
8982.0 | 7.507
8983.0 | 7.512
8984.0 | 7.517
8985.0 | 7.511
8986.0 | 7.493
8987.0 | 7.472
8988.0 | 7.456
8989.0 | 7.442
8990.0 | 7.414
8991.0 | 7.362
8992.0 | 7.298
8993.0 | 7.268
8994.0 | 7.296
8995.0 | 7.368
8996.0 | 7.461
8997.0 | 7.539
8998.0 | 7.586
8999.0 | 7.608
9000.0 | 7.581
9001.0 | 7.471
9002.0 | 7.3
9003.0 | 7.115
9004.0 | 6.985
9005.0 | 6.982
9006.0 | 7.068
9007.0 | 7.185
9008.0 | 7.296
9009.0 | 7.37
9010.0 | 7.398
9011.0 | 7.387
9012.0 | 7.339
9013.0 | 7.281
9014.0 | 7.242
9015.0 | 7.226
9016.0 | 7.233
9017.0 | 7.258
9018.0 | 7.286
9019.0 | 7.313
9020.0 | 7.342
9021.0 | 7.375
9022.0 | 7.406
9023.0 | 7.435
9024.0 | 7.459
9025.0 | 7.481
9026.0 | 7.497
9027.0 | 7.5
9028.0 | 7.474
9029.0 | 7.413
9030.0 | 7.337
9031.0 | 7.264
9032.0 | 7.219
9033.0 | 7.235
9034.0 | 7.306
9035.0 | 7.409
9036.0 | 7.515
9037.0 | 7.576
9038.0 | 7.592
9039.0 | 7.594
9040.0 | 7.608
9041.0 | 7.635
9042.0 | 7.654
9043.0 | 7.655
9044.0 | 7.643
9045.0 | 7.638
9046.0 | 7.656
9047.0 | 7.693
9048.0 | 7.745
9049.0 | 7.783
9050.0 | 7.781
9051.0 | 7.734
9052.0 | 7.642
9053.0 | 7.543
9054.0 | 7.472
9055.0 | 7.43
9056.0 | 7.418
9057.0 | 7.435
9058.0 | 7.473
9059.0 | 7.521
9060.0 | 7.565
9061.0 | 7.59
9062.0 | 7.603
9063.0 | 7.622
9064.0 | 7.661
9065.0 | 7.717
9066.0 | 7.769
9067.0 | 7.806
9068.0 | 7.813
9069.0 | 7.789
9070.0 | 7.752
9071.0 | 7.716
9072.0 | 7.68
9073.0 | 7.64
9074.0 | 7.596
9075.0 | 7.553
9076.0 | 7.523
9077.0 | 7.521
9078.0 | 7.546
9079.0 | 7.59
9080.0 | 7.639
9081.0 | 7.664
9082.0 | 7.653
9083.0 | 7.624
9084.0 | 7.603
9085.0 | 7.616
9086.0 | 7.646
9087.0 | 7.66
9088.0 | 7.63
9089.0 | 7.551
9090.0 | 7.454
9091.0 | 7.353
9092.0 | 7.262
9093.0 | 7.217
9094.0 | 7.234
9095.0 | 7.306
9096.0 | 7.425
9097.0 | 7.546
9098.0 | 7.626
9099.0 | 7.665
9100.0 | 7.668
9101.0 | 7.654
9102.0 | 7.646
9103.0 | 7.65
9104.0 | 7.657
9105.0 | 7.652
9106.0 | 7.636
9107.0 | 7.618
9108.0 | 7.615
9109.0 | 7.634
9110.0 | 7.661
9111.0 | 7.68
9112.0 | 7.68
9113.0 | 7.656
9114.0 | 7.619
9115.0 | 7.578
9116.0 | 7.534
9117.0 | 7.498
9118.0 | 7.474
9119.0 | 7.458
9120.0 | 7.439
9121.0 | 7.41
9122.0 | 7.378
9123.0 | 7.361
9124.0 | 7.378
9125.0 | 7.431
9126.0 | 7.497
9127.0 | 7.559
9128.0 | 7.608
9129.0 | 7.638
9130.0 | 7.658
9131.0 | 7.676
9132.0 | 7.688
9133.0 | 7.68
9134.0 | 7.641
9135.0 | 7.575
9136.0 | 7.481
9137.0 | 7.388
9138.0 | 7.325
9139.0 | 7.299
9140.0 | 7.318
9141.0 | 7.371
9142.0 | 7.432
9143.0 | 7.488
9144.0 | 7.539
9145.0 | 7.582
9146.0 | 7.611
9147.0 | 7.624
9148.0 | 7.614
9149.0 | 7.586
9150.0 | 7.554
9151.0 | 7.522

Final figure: 2.0 angstrom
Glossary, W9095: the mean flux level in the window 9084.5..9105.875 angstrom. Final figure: 7.53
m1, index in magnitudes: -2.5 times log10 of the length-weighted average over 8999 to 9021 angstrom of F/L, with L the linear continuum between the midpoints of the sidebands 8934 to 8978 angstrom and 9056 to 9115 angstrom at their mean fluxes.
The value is 0.05 mag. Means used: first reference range 7.67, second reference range 7.59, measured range 7.28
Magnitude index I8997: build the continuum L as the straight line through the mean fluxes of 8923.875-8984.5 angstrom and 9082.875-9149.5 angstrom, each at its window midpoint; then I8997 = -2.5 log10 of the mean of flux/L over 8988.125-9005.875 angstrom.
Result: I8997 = 0.04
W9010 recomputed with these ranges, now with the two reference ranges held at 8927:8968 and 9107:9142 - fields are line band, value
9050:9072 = -0.15 angstrom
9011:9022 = 0.45 angstrom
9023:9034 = 0.31 angstrom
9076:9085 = -0.05 angstrom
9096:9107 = -0.12 angstrom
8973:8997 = 0.47 angstrom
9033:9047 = 0.05 angstrom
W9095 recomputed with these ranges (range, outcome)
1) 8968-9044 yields 7.44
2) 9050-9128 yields 7.57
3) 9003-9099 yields 7.5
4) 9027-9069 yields 7.57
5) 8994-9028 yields 7.35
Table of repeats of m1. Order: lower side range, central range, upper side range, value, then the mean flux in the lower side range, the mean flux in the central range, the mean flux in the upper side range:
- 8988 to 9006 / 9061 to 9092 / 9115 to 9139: -0.03 mag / 7.35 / 7.63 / 7.51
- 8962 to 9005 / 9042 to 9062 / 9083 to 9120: -0.01 mag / 7.52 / 7.6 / 7.56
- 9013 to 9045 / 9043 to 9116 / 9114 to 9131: -0.02 mag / 7.43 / 7.6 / 7.5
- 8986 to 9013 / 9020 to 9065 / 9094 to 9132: -0.01 mag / 7.35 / 7.53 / 7.56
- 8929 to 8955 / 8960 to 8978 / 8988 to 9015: -0.02 mag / 7.68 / 7.67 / 7.33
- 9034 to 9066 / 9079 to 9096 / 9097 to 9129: 0.01 mag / 7.6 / 7.51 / 7.57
